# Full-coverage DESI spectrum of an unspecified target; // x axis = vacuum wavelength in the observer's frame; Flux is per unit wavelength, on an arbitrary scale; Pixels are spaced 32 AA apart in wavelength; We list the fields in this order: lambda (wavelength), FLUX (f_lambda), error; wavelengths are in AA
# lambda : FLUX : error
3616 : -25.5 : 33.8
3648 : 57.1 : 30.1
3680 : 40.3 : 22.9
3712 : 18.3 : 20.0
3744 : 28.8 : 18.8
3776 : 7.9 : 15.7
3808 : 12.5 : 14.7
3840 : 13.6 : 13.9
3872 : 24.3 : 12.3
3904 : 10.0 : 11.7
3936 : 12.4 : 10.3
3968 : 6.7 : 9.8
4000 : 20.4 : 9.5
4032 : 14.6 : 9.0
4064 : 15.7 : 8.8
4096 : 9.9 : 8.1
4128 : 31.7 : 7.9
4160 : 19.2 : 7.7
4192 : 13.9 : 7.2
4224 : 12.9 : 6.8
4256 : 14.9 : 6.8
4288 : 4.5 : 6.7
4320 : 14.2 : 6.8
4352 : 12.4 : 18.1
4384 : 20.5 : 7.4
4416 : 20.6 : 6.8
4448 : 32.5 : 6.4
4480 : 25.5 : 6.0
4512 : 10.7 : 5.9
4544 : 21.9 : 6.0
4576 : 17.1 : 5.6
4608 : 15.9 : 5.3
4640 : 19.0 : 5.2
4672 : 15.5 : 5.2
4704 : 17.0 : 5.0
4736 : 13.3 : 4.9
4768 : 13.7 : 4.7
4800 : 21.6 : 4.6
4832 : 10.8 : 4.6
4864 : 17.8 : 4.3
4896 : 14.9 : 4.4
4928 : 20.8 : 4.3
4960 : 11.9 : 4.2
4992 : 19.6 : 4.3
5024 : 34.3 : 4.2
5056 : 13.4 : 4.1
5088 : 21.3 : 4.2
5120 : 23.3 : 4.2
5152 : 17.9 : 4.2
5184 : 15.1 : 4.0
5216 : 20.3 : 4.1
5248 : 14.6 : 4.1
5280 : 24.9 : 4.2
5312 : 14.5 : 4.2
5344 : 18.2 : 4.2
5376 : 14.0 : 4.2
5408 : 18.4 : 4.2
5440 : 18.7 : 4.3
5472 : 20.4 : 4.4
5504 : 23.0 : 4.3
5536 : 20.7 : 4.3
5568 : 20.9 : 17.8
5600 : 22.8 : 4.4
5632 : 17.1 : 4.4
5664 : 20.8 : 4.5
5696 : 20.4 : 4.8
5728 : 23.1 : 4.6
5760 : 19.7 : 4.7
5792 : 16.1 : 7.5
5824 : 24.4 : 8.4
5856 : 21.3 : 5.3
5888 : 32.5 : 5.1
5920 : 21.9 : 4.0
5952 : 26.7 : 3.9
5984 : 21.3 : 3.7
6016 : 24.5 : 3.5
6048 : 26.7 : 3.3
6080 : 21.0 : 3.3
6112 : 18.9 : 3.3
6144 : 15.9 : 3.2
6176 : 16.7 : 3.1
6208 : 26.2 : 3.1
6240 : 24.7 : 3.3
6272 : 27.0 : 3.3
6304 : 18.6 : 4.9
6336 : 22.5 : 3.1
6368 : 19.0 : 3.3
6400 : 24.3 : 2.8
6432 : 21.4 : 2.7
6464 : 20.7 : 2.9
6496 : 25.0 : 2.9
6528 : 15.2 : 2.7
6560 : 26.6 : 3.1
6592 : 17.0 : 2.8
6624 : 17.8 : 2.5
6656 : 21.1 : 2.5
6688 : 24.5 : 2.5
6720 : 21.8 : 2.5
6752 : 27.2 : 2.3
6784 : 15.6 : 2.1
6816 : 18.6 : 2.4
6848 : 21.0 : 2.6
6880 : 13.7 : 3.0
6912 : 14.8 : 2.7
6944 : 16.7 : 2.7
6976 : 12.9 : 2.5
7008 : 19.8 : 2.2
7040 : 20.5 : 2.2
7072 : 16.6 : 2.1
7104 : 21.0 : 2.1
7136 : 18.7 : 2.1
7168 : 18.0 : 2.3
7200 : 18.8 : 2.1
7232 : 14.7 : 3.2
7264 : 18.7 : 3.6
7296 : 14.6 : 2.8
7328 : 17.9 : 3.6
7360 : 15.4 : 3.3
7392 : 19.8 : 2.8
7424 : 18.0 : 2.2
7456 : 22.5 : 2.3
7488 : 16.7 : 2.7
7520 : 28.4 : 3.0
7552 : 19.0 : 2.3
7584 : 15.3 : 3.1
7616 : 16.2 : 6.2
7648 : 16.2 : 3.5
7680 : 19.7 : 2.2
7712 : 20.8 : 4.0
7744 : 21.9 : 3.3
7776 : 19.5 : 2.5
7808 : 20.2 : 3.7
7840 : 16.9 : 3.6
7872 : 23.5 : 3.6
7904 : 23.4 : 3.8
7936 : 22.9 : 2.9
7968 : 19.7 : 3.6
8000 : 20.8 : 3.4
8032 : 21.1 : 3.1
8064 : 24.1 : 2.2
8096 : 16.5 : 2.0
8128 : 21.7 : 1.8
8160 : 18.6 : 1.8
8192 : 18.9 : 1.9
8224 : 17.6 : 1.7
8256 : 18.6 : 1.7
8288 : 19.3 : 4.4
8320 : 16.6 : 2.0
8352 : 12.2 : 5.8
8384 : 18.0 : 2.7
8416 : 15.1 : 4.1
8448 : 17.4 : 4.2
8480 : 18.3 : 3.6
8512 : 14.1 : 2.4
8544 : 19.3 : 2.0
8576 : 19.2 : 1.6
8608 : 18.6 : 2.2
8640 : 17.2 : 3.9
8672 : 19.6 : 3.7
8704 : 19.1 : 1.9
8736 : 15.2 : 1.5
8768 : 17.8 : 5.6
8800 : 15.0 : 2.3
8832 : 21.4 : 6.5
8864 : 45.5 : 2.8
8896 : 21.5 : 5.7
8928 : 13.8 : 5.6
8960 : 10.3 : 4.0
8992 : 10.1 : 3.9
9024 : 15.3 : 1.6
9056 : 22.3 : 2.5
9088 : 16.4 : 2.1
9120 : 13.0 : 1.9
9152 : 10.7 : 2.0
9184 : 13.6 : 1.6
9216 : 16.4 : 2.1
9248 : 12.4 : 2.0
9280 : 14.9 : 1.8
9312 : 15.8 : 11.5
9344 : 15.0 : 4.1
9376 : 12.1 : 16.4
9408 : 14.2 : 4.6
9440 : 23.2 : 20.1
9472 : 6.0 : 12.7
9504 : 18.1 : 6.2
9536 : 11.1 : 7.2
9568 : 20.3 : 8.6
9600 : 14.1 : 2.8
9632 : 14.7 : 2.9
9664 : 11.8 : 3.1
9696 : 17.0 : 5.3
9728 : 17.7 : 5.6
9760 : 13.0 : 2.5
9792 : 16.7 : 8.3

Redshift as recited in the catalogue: 0.350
